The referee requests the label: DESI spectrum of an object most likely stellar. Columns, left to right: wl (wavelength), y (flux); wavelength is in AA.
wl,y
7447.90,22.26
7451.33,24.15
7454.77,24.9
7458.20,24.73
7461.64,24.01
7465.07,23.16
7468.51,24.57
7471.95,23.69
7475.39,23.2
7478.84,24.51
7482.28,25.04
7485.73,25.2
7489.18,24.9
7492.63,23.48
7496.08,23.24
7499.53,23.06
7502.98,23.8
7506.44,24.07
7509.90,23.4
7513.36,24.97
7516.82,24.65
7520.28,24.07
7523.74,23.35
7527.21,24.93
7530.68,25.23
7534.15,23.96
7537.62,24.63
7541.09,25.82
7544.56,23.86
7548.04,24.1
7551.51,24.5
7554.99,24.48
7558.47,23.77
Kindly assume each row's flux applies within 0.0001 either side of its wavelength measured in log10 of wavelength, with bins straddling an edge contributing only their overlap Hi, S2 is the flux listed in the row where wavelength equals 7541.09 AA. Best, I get 25.82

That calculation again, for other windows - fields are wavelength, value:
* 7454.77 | 24.9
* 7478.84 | 24.51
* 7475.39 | 23.2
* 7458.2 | 24.73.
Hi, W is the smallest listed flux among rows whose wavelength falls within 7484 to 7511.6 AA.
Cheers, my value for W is 23.06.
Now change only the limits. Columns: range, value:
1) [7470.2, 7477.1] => 23.2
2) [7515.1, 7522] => 24.07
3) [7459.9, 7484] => 23.16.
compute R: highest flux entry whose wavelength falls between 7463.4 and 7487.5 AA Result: 25.2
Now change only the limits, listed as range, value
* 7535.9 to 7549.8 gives 25.82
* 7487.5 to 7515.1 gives 24.97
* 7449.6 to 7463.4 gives 24.9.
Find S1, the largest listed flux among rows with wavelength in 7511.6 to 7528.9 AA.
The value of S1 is 24.97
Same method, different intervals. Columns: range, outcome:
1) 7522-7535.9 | 25.23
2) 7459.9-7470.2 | 24.57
